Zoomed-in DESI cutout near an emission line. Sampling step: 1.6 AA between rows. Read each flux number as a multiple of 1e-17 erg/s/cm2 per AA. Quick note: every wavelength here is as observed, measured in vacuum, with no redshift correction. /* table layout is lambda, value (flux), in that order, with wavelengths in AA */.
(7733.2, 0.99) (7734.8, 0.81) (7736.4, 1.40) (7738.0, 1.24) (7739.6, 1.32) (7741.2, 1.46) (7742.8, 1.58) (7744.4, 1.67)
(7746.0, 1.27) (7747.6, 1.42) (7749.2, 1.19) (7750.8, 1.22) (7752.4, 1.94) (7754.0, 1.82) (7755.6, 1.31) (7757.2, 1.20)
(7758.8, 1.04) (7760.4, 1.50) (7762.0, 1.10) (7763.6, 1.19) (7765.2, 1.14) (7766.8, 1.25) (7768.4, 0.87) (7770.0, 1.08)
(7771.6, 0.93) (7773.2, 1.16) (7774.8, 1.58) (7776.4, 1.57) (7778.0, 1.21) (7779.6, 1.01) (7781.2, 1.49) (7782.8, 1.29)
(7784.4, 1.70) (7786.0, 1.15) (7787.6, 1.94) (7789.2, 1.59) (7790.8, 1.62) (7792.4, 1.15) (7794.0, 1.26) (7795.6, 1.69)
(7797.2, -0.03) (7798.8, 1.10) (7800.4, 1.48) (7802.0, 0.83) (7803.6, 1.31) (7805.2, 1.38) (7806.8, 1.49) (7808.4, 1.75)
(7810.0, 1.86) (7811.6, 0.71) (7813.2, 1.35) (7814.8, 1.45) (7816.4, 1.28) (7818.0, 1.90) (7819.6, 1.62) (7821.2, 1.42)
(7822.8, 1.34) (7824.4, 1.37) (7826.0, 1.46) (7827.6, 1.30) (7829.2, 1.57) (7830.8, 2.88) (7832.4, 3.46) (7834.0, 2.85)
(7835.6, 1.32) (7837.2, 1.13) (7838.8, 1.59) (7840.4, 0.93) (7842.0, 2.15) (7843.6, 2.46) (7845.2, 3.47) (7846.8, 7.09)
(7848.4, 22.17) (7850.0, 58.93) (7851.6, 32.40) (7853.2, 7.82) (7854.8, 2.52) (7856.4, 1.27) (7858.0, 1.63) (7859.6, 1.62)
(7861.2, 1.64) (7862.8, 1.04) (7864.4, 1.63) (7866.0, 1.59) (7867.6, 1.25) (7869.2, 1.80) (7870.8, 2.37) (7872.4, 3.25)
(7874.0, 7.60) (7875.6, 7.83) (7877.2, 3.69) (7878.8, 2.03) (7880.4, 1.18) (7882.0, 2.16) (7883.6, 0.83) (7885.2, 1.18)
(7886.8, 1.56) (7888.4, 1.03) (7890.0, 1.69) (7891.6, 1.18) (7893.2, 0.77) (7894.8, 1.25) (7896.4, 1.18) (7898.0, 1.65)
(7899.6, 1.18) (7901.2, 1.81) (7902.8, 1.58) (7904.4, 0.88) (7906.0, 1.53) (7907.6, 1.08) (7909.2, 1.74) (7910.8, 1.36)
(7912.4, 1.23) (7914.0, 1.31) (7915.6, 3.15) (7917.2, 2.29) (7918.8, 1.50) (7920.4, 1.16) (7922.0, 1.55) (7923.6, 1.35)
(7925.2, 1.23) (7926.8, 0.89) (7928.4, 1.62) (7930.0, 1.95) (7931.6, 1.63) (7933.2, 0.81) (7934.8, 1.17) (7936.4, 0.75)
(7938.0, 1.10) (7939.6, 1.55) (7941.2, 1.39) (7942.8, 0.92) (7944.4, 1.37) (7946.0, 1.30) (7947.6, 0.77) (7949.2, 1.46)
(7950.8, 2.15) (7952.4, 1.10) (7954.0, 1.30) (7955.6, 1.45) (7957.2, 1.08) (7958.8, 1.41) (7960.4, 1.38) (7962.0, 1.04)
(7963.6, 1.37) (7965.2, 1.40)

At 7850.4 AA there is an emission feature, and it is H-alpha 6563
